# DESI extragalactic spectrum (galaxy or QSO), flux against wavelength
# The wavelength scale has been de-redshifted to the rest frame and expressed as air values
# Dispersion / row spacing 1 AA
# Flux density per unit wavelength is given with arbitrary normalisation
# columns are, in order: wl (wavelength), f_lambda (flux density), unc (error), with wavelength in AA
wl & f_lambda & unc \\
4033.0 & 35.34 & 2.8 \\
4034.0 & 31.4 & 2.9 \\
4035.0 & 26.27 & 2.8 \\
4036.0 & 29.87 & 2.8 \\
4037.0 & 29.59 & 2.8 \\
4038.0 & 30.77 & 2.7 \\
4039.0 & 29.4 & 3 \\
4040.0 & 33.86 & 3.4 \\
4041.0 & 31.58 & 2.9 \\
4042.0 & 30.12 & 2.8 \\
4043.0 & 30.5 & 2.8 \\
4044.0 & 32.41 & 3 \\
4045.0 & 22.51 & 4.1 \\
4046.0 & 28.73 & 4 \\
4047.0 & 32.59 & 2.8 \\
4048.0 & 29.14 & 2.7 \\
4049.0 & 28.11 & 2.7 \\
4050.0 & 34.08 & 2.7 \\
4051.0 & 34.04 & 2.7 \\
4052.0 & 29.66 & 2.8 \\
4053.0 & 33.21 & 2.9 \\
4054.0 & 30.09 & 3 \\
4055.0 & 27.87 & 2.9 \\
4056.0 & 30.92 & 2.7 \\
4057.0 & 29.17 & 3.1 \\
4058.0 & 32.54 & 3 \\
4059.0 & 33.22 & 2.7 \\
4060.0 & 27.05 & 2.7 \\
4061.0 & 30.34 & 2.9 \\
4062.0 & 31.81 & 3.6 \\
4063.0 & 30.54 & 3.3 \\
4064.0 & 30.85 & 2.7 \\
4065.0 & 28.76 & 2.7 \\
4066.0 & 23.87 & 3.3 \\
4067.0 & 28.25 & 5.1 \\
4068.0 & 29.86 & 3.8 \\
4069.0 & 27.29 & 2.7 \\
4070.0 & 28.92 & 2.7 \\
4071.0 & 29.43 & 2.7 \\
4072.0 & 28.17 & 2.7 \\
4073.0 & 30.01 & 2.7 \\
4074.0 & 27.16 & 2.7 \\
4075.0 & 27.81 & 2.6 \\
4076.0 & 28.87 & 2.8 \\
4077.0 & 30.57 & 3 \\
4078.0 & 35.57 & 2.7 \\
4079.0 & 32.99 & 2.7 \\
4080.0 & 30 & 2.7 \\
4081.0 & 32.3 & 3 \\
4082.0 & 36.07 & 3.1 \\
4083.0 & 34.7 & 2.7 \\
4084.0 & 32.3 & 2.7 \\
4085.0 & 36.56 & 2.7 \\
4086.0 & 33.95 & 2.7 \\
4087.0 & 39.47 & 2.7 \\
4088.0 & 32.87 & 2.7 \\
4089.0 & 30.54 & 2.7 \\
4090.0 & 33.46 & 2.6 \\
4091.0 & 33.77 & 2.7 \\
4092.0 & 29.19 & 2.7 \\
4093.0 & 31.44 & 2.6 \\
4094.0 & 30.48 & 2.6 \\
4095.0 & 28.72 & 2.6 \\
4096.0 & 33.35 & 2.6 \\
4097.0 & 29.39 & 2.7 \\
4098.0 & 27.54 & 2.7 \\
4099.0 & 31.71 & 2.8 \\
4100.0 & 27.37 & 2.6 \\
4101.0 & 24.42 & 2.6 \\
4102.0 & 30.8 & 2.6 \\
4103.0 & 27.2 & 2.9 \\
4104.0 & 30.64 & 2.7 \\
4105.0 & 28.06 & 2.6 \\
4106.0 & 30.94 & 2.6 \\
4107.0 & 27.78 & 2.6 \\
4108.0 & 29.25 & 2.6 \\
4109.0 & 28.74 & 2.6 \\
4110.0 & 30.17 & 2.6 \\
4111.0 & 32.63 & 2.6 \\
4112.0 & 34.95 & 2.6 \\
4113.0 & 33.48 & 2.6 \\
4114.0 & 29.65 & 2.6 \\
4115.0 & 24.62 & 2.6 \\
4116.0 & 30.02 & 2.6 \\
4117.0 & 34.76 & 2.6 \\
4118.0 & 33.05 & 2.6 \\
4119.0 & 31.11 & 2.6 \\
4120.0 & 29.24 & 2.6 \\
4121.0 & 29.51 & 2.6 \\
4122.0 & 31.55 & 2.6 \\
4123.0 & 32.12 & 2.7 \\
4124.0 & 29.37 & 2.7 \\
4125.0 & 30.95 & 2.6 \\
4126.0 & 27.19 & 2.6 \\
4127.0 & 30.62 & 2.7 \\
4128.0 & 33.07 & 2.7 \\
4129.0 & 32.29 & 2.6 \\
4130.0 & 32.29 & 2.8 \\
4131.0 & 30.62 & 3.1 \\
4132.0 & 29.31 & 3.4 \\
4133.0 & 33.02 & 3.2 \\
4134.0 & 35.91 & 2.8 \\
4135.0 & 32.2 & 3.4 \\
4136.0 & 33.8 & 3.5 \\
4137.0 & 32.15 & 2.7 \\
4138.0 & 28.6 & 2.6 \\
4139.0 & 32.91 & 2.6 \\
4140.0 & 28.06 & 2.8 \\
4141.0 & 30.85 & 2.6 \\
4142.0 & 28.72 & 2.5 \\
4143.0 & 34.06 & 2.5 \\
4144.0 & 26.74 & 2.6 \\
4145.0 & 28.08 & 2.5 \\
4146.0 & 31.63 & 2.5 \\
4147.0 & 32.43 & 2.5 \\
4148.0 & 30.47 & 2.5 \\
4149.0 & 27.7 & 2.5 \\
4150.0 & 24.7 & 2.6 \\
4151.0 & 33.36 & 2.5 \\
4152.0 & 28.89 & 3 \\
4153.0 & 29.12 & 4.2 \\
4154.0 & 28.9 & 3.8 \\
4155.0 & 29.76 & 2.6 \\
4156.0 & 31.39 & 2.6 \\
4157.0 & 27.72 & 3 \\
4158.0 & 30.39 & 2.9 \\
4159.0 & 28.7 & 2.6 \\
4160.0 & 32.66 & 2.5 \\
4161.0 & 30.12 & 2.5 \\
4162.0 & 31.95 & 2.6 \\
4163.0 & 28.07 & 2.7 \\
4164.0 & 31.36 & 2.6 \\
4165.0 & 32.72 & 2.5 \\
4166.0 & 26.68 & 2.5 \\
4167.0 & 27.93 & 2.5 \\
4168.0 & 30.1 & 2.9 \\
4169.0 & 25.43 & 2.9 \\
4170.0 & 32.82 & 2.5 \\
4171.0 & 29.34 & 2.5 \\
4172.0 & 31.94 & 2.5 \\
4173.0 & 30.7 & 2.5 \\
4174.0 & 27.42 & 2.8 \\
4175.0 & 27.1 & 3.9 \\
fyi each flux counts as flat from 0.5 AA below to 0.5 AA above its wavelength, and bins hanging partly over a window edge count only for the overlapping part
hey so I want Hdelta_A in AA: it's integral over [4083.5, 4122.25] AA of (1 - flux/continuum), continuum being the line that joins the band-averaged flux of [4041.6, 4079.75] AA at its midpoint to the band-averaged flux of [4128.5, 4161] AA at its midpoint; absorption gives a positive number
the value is -0.84 AA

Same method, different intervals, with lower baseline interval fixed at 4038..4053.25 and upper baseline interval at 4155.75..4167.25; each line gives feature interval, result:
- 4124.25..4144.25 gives -0.71 AA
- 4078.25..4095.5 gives -1.43 AA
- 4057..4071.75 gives 0.52 AA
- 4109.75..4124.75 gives -0.43 AA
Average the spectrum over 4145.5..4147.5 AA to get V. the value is 32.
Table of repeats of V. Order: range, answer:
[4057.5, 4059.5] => 32.9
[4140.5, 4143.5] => 31.2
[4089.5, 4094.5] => 31.7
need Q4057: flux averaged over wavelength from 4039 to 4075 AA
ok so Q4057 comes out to 29.9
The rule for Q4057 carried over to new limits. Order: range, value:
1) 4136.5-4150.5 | 29.8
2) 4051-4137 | 30.8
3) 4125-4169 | 30.4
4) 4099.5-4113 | 29.6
